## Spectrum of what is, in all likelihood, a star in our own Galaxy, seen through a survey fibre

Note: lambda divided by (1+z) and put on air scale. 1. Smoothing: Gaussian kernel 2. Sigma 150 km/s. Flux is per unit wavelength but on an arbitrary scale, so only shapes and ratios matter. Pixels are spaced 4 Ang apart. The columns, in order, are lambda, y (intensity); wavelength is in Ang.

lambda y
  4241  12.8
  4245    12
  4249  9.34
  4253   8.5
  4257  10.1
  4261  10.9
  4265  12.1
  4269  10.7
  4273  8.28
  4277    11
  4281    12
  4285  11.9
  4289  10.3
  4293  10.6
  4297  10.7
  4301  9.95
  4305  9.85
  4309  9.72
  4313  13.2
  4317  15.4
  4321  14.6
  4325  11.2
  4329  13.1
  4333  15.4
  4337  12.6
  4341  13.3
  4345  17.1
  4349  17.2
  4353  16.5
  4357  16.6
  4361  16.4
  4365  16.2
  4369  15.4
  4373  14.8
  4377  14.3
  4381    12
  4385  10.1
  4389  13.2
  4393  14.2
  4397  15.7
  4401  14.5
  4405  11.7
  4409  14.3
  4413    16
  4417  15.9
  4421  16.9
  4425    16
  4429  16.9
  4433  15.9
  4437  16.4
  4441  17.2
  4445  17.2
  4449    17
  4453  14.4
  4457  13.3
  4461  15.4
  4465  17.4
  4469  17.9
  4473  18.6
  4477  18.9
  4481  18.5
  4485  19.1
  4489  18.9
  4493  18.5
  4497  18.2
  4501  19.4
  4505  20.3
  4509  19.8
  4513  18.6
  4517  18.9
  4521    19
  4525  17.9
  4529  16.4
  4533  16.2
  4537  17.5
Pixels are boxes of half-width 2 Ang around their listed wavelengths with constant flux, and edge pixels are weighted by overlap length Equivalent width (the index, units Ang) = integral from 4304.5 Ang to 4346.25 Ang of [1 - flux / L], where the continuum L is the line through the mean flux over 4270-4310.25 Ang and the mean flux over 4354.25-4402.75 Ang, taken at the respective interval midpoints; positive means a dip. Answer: -4.1 Ang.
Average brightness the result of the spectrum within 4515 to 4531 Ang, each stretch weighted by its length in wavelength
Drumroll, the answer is 18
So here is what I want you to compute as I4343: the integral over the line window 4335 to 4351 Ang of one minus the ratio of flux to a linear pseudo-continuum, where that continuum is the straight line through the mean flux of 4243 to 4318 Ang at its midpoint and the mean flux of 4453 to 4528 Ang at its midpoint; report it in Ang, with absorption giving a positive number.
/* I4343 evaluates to -2.5 Ang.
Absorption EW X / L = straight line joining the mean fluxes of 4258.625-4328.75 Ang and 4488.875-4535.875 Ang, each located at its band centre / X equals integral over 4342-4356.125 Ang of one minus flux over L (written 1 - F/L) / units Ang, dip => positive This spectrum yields -3.7 Ang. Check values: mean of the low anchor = 11.4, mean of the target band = 16.6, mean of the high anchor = 18.5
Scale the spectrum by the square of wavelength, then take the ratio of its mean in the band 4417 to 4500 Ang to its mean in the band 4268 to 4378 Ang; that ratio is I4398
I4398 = 1.4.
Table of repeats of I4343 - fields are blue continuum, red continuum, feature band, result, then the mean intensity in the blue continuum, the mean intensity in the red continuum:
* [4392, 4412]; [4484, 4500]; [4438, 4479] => 0.7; 14.2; 18.7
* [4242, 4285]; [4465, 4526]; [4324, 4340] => -0.2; 10.6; 18.8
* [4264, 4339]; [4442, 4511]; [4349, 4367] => -3.7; 11.7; 17.8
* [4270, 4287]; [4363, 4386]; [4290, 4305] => 1.4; 10.8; 14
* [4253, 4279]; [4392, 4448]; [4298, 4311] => 2.0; 10.4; 15.7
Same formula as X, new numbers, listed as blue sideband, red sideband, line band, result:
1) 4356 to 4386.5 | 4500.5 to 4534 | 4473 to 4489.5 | -1.2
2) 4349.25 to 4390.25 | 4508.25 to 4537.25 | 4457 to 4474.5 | -0.1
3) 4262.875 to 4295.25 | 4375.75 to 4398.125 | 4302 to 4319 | -0.6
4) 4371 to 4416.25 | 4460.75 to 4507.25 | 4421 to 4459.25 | 0.3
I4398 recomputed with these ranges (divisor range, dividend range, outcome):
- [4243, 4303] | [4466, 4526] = 1.97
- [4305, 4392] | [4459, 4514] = 1.40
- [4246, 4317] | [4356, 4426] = 1.44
